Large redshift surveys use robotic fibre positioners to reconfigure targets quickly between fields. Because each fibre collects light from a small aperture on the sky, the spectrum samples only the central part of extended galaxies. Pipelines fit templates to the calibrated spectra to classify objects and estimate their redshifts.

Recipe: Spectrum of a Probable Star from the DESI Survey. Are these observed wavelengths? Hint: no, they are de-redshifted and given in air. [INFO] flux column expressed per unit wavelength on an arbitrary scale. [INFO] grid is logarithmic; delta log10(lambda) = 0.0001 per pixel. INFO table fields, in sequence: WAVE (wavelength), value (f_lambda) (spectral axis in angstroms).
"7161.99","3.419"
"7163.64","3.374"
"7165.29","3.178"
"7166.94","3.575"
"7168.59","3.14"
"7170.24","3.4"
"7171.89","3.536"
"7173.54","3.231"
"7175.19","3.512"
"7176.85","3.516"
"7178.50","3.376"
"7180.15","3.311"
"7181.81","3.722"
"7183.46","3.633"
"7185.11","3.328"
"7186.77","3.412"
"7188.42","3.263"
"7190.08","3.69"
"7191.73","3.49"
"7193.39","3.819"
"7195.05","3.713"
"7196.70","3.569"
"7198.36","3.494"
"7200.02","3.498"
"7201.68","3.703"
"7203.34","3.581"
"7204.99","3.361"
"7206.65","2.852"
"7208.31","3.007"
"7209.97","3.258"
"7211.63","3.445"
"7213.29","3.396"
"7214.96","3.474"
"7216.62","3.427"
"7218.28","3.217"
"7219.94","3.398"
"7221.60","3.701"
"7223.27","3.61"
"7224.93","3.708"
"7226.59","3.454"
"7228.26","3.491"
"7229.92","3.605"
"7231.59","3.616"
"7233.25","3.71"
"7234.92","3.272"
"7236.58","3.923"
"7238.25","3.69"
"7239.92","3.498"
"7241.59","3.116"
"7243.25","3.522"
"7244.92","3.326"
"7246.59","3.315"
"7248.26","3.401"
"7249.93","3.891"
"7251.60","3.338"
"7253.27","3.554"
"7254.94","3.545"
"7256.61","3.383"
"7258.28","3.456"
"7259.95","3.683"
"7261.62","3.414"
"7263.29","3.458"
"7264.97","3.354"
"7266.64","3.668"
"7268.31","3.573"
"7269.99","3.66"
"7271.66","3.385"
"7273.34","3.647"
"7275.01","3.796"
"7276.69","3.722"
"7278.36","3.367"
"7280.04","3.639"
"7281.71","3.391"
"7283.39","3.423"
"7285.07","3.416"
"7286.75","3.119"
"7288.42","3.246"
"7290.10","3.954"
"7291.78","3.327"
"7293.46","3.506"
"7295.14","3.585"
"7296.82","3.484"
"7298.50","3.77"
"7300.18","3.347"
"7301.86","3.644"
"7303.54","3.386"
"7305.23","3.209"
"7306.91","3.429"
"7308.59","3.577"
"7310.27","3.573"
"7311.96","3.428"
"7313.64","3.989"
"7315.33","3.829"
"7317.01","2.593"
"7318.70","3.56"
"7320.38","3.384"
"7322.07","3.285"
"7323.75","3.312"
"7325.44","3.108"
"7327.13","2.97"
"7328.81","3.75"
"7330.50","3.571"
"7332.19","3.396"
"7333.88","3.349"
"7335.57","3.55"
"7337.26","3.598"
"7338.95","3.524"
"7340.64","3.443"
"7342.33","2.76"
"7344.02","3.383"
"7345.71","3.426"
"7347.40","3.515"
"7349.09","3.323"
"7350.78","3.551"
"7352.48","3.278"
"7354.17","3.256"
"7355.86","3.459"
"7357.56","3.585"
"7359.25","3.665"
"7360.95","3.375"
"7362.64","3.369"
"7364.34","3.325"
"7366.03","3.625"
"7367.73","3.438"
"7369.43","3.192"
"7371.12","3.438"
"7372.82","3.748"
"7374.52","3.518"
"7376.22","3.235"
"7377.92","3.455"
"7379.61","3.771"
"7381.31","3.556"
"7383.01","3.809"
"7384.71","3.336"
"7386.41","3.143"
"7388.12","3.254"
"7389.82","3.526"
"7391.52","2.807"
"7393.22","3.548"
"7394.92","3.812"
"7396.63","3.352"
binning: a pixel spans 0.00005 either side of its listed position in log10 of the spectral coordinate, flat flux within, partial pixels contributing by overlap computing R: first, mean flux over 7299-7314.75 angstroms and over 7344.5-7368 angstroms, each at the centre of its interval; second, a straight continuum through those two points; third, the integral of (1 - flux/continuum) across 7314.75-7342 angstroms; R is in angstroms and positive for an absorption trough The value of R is 0.88 angstroms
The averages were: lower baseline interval 3.52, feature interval 3.37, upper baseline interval 3.44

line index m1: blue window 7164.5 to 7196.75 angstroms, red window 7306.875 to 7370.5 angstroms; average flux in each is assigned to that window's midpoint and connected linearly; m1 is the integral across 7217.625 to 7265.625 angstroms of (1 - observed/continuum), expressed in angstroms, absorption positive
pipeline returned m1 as -0.8 angstroms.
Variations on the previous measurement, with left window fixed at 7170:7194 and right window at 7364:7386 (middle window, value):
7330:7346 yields 0.44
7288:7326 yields 0.30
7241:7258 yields 0.20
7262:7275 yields -0.22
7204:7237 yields 0.41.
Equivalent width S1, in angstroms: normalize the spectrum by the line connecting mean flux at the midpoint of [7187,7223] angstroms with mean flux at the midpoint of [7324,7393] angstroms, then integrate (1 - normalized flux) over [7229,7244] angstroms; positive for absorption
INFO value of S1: -0.5 angstroms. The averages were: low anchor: 3.45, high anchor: 3.41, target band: 3.55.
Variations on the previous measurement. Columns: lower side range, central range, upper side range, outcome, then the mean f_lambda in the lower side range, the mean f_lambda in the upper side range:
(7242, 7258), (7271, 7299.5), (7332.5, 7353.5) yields -0.7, 3.47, 3.39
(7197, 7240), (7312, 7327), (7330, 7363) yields 0.3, 3.48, 3.42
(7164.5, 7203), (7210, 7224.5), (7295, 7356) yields 0.1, 3.48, 3.42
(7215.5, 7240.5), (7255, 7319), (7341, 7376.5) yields -0.2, 3.55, 3.41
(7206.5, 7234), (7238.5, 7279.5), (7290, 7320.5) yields -0.4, 3.45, 3.5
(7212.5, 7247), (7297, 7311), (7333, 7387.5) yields -0.1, 3.5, 3.44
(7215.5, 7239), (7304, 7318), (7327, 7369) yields 0.1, 3.56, 3.42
